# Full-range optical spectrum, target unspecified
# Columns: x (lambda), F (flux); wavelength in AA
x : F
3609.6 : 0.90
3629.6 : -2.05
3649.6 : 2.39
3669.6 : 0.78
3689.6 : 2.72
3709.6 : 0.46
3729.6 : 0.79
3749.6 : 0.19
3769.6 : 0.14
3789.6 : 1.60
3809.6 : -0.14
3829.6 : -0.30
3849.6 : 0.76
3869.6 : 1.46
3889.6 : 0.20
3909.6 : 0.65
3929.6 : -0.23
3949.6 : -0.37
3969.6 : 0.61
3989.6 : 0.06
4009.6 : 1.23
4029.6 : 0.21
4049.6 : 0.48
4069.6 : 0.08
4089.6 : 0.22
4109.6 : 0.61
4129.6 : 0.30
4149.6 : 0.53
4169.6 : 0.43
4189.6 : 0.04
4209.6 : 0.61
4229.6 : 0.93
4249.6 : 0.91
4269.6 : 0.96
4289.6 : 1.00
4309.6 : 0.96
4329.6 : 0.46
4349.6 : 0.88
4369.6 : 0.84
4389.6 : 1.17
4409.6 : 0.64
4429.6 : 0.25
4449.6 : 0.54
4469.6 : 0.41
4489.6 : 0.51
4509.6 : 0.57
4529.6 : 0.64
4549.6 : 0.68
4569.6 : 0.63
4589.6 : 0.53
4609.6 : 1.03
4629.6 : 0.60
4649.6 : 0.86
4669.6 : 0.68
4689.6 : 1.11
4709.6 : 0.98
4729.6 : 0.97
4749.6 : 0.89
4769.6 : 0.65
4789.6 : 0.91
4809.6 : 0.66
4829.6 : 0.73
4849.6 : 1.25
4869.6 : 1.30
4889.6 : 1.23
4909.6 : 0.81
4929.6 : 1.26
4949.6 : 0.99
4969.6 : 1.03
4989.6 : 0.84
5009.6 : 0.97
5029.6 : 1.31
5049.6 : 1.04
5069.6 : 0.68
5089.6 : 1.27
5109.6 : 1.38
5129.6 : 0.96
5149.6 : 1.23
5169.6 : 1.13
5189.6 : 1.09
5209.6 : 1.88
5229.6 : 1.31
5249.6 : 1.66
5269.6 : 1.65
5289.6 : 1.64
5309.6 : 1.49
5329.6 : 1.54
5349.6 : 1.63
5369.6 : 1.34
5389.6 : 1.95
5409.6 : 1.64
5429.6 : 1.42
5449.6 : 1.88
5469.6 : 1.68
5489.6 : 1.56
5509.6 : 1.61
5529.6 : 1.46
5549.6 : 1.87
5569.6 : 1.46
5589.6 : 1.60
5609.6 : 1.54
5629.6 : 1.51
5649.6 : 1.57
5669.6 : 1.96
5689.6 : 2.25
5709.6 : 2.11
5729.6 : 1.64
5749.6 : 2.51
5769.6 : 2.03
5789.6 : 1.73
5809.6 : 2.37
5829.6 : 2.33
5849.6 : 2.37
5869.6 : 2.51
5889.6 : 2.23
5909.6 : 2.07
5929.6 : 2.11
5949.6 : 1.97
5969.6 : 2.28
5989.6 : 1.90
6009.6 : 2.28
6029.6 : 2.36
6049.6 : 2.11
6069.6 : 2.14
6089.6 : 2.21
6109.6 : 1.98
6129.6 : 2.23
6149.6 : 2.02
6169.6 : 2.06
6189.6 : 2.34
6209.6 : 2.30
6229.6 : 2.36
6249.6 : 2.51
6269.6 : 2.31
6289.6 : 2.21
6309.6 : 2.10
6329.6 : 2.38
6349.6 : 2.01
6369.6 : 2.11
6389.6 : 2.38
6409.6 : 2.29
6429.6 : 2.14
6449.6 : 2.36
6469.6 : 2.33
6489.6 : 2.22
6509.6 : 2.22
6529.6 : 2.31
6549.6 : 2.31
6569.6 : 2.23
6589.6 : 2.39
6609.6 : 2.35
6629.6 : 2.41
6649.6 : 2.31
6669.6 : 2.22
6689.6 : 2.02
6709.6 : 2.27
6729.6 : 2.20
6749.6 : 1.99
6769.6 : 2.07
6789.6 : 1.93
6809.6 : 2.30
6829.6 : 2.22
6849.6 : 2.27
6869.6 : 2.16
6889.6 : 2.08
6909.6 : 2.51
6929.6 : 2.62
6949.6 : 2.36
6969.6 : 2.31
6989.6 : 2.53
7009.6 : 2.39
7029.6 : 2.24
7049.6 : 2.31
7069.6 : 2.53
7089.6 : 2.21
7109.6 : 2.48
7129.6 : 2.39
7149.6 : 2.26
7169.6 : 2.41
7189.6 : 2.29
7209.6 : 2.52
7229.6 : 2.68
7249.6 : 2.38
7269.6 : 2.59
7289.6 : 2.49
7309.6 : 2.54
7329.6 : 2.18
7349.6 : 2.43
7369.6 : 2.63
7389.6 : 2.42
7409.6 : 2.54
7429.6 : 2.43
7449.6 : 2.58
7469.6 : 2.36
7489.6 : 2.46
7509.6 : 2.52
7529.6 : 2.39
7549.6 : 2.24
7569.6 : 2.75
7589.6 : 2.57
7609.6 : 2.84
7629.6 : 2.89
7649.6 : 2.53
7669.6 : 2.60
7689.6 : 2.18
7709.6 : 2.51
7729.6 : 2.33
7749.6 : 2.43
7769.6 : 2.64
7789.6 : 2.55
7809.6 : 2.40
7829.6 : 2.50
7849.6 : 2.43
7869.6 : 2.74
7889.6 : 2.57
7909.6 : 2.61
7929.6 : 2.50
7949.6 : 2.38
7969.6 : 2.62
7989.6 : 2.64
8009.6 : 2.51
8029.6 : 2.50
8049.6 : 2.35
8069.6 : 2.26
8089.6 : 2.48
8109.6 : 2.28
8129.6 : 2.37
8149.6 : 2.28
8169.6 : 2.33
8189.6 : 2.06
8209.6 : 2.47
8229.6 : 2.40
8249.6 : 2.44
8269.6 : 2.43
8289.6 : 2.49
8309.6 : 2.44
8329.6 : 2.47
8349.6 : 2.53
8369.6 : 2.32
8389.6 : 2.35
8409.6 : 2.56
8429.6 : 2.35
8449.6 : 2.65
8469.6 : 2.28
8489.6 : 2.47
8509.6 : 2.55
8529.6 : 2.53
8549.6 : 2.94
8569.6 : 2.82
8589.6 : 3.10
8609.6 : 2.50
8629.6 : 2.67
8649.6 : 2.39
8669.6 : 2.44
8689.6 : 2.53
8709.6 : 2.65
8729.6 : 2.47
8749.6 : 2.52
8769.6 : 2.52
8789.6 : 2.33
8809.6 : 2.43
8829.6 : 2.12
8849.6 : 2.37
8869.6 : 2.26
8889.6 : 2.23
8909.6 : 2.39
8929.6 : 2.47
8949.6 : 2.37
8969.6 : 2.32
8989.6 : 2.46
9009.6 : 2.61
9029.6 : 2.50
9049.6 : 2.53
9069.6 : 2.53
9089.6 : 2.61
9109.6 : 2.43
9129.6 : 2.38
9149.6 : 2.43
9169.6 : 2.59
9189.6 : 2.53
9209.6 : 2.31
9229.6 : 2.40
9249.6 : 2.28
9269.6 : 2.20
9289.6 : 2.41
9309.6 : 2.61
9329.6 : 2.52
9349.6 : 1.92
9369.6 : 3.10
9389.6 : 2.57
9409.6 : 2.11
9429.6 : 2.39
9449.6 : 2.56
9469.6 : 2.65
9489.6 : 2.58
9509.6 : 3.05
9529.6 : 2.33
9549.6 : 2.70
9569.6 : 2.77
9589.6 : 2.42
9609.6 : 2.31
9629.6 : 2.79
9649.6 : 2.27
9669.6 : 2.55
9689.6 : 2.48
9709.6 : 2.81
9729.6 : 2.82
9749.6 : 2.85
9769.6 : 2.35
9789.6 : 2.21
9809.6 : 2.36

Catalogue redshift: 0.304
